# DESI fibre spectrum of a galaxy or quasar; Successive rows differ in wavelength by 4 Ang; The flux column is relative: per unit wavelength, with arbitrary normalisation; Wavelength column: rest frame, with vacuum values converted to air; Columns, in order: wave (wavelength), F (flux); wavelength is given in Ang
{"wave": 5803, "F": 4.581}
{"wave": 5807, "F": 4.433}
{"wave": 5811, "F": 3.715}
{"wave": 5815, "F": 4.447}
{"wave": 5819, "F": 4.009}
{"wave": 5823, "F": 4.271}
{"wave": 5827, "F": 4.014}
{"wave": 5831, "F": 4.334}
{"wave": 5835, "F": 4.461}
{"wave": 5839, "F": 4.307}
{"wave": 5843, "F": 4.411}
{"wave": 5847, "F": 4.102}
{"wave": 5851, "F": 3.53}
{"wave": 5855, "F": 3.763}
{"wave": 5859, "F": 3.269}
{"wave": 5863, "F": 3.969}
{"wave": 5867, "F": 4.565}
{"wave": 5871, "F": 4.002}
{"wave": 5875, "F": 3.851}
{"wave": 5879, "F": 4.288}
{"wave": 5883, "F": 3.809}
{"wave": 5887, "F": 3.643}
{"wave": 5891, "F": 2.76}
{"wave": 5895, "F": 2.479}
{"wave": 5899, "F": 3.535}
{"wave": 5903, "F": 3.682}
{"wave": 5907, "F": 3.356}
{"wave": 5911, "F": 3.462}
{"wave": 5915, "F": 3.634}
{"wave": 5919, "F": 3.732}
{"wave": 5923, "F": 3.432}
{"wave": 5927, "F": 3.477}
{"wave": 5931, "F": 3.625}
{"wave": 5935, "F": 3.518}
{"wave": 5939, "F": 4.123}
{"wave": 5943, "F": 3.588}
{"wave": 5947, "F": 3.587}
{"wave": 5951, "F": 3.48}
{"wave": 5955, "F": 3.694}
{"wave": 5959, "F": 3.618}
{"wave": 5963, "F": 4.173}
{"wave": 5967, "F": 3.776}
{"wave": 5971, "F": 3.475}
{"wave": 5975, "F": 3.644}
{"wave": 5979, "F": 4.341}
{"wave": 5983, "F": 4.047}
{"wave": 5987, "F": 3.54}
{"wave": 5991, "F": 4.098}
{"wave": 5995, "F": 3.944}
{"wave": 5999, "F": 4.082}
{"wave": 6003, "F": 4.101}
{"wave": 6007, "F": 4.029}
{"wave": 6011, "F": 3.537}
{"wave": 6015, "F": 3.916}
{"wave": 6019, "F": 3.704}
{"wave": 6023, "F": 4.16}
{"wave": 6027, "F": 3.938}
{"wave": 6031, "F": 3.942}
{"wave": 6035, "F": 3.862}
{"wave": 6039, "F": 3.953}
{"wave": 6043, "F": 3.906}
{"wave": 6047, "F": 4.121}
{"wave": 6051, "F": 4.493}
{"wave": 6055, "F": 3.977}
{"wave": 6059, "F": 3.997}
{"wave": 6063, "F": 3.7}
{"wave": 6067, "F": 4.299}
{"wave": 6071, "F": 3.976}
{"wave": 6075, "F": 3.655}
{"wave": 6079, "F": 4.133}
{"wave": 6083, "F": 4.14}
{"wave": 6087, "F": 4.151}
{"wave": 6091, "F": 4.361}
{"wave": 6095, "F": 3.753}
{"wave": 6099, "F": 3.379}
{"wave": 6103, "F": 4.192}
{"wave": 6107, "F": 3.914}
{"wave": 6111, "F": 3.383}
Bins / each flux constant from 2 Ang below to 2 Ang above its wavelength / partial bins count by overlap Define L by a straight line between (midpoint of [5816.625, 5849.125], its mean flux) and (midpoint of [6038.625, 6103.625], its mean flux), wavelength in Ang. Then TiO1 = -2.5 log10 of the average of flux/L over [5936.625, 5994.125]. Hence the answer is 0.09 mag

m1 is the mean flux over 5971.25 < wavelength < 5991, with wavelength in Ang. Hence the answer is 3.88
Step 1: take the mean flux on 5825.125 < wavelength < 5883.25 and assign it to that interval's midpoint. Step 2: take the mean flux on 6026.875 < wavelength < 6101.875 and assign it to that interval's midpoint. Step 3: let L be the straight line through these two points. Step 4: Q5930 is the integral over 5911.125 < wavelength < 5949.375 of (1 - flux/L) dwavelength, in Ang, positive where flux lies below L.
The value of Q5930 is 3.8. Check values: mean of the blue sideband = 4.05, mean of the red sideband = 3.99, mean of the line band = 3.63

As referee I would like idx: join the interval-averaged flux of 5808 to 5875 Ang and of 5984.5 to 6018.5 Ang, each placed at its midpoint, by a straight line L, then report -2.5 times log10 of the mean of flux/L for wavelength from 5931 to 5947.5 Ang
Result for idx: 0.07 mag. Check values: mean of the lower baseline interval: 4.07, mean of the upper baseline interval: 3.9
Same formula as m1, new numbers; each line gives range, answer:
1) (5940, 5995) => 3.79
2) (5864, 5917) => 3.63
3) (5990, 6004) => 4.05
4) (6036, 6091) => 4.05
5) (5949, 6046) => 3.88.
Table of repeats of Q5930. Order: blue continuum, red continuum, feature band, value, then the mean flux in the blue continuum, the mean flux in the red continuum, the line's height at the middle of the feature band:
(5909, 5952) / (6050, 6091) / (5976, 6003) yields -1.5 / 3.61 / 4.06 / 3.8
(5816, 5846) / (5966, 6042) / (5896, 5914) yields 2.8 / 4.26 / 3.9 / 4.11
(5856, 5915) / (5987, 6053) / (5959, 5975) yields 0.3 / 3.62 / 3.97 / 3.83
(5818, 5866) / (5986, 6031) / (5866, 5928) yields 6.4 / 4.05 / 3.92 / 4.01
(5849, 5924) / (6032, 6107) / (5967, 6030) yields -0.8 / 3.62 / 4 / 3.85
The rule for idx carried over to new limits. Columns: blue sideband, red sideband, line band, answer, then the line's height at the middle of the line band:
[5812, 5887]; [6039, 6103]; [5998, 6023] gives 0.03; 4.02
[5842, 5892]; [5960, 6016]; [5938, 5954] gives 0.06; 3.89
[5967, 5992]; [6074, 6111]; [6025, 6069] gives -0.03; 3.9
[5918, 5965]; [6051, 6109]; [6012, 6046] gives -0.01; 3.87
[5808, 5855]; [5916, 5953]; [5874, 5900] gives 0.12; 3.86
